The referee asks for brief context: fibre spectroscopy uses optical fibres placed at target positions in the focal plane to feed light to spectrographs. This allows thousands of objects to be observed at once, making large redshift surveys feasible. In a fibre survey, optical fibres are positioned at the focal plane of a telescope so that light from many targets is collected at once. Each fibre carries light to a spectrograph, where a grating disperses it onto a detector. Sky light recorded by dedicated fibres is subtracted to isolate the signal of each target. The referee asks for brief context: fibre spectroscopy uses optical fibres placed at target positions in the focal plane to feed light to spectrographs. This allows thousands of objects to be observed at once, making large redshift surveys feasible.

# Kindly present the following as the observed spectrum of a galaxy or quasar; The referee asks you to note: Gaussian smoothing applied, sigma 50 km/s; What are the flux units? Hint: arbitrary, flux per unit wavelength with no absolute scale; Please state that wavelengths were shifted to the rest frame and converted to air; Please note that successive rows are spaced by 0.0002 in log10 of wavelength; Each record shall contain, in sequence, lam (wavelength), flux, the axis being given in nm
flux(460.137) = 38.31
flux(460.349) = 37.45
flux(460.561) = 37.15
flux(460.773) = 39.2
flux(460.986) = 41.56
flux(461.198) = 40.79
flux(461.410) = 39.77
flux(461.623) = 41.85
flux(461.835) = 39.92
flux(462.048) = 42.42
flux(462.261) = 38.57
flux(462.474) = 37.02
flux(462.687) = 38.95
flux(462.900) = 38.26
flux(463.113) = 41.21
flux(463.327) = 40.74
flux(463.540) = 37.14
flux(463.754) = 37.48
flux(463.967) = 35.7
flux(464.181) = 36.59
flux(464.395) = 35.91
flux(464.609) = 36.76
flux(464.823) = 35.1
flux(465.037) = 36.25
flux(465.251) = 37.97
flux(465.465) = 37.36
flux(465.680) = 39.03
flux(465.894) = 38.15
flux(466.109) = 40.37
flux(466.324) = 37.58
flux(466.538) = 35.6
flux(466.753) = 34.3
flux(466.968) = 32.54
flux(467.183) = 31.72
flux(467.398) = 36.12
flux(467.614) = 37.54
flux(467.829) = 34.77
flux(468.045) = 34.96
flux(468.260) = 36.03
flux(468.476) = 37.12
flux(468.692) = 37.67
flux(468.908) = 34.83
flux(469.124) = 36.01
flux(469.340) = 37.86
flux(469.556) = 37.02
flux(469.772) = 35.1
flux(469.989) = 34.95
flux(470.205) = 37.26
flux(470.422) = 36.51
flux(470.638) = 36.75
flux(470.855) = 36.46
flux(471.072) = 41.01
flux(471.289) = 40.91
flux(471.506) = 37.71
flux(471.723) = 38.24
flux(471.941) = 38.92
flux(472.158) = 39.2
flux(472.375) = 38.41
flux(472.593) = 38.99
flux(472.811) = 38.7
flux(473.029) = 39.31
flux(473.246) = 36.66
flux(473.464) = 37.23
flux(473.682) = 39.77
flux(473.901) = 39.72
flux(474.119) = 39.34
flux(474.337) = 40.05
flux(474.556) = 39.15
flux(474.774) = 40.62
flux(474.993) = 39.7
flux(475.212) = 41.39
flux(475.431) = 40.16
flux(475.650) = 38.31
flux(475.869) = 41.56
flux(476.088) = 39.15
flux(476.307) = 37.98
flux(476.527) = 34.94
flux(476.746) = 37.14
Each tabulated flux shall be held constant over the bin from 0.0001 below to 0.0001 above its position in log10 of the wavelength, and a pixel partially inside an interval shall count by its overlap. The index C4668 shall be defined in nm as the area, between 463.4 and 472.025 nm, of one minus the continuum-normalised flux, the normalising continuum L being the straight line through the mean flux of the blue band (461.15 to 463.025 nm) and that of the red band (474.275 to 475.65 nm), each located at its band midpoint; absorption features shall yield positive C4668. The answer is 0.67 nm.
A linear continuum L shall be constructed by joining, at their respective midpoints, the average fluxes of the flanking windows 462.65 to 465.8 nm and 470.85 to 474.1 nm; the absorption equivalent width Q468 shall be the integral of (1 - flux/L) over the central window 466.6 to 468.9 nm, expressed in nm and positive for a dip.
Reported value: 0.17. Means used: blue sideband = 37.6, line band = 35.3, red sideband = 38.8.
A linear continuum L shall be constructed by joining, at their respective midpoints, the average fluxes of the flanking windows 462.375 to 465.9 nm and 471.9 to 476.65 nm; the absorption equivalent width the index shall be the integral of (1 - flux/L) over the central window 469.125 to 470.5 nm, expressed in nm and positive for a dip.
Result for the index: 0.07 nm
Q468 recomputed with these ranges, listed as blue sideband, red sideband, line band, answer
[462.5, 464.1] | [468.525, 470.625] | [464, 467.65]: 0.12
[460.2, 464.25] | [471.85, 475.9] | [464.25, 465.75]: 0.09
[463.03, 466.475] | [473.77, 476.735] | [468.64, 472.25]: 0.11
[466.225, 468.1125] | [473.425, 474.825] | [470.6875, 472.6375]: -0.05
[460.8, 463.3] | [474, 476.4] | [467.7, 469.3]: 0.16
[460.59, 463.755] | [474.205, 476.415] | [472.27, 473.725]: 0.05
